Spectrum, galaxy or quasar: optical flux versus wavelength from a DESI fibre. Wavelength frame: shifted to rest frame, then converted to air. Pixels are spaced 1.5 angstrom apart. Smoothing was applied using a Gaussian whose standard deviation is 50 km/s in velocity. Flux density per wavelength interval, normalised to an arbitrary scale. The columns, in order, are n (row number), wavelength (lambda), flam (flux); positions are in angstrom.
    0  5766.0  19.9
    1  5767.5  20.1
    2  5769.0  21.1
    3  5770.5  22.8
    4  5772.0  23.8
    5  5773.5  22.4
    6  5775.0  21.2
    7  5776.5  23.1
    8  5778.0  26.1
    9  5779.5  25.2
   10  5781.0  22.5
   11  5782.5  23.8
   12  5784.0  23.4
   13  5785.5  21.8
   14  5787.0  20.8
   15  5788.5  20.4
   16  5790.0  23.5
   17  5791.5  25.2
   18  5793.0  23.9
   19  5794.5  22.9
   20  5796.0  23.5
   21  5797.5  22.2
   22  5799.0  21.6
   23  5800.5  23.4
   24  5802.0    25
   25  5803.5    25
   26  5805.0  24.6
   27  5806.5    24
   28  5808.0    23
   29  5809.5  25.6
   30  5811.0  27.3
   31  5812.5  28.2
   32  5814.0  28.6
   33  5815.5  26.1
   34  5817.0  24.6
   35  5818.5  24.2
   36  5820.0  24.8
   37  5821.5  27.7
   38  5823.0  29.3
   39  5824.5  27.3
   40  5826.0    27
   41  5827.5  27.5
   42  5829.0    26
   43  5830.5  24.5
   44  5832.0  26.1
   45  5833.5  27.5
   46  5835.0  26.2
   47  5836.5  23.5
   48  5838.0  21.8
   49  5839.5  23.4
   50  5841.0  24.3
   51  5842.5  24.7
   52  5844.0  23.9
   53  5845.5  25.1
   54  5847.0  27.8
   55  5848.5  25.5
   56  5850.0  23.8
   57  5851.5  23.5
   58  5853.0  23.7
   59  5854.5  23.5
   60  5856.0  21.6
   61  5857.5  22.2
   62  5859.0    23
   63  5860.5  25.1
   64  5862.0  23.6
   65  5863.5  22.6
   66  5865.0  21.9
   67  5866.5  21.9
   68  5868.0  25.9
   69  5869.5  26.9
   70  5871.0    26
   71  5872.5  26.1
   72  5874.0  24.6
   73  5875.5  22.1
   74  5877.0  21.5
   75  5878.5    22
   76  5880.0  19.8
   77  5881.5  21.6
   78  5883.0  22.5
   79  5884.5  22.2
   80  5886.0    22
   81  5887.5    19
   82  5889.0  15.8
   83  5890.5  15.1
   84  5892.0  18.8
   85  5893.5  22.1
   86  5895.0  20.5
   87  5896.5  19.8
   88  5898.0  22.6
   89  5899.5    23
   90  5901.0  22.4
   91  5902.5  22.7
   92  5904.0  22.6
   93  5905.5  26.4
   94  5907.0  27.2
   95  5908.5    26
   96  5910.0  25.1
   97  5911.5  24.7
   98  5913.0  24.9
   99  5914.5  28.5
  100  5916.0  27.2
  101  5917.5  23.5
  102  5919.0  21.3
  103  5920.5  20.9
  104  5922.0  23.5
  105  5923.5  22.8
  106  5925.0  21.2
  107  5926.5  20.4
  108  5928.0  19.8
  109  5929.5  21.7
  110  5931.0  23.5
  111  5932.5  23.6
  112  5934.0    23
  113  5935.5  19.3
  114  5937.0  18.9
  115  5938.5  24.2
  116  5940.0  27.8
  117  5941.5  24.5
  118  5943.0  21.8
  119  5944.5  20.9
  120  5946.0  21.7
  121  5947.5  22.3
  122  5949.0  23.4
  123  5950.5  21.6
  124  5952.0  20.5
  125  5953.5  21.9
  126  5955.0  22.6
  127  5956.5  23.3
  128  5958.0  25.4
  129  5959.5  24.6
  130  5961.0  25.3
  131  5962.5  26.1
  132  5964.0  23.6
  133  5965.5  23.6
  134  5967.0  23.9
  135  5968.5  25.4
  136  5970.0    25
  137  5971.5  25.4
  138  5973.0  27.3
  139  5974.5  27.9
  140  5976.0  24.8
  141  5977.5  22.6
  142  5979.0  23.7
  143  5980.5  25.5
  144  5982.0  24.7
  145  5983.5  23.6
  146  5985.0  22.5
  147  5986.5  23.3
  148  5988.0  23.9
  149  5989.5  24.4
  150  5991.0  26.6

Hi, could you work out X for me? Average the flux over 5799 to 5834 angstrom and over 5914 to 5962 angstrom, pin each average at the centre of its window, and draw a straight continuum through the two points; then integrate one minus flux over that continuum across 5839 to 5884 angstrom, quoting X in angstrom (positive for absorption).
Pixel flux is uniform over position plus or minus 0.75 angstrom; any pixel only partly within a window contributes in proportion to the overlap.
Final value 2.0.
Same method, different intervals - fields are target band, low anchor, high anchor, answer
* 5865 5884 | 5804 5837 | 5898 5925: 1.22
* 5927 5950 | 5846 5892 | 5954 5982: 1.66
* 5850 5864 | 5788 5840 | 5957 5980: 0.99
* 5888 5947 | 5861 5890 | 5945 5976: 1.81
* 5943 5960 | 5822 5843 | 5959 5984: 1.71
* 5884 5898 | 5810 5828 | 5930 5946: 2.72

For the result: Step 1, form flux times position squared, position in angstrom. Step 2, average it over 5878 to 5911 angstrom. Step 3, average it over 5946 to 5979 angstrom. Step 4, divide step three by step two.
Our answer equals 1.13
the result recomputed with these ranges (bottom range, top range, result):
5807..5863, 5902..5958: 0.95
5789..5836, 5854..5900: 0.89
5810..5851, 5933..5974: 0.95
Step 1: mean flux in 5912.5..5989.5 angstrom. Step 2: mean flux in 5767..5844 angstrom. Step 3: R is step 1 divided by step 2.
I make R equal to 0.96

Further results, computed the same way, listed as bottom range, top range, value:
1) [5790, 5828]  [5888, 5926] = 0.90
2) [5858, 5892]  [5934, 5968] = 1.04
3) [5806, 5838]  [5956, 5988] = 0.95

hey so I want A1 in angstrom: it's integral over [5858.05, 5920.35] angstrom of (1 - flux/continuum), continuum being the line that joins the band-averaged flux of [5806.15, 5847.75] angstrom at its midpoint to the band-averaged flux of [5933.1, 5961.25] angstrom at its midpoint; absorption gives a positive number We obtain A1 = 3.2 angstrom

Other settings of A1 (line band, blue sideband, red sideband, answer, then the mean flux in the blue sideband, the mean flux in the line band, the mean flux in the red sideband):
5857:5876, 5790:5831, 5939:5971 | 0.4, 25.3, 24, 23.6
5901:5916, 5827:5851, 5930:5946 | -1.2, 25.1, 25.3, 22.7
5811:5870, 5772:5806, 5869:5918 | -5.0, 23.3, 25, 22.9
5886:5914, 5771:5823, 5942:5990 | 2.1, 24.2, 22.2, 23.8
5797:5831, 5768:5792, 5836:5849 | -2.6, 22.9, 25.6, 24.4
